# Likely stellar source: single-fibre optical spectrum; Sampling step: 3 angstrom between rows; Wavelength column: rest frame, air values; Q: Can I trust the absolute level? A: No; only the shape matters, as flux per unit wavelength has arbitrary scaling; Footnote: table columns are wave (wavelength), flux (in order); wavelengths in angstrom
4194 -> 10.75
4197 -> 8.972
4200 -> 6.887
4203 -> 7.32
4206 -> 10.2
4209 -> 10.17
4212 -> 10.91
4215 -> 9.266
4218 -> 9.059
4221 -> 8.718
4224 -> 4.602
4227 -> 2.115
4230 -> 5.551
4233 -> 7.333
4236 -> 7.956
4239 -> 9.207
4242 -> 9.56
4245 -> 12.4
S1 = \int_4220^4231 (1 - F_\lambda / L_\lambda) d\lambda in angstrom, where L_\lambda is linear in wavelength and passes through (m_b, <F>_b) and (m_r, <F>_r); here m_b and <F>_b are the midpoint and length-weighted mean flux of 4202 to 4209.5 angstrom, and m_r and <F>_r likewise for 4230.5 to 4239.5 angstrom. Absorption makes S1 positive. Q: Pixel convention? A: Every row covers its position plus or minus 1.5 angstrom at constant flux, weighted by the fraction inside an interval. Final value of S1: 4.3 angstrom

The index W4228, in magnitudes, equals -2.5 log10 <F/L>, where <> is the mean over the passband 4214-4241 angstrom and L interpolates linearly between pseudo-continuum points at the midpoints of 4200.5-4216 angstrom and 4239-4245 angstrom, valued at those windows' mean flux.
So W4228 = 0.356 mag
